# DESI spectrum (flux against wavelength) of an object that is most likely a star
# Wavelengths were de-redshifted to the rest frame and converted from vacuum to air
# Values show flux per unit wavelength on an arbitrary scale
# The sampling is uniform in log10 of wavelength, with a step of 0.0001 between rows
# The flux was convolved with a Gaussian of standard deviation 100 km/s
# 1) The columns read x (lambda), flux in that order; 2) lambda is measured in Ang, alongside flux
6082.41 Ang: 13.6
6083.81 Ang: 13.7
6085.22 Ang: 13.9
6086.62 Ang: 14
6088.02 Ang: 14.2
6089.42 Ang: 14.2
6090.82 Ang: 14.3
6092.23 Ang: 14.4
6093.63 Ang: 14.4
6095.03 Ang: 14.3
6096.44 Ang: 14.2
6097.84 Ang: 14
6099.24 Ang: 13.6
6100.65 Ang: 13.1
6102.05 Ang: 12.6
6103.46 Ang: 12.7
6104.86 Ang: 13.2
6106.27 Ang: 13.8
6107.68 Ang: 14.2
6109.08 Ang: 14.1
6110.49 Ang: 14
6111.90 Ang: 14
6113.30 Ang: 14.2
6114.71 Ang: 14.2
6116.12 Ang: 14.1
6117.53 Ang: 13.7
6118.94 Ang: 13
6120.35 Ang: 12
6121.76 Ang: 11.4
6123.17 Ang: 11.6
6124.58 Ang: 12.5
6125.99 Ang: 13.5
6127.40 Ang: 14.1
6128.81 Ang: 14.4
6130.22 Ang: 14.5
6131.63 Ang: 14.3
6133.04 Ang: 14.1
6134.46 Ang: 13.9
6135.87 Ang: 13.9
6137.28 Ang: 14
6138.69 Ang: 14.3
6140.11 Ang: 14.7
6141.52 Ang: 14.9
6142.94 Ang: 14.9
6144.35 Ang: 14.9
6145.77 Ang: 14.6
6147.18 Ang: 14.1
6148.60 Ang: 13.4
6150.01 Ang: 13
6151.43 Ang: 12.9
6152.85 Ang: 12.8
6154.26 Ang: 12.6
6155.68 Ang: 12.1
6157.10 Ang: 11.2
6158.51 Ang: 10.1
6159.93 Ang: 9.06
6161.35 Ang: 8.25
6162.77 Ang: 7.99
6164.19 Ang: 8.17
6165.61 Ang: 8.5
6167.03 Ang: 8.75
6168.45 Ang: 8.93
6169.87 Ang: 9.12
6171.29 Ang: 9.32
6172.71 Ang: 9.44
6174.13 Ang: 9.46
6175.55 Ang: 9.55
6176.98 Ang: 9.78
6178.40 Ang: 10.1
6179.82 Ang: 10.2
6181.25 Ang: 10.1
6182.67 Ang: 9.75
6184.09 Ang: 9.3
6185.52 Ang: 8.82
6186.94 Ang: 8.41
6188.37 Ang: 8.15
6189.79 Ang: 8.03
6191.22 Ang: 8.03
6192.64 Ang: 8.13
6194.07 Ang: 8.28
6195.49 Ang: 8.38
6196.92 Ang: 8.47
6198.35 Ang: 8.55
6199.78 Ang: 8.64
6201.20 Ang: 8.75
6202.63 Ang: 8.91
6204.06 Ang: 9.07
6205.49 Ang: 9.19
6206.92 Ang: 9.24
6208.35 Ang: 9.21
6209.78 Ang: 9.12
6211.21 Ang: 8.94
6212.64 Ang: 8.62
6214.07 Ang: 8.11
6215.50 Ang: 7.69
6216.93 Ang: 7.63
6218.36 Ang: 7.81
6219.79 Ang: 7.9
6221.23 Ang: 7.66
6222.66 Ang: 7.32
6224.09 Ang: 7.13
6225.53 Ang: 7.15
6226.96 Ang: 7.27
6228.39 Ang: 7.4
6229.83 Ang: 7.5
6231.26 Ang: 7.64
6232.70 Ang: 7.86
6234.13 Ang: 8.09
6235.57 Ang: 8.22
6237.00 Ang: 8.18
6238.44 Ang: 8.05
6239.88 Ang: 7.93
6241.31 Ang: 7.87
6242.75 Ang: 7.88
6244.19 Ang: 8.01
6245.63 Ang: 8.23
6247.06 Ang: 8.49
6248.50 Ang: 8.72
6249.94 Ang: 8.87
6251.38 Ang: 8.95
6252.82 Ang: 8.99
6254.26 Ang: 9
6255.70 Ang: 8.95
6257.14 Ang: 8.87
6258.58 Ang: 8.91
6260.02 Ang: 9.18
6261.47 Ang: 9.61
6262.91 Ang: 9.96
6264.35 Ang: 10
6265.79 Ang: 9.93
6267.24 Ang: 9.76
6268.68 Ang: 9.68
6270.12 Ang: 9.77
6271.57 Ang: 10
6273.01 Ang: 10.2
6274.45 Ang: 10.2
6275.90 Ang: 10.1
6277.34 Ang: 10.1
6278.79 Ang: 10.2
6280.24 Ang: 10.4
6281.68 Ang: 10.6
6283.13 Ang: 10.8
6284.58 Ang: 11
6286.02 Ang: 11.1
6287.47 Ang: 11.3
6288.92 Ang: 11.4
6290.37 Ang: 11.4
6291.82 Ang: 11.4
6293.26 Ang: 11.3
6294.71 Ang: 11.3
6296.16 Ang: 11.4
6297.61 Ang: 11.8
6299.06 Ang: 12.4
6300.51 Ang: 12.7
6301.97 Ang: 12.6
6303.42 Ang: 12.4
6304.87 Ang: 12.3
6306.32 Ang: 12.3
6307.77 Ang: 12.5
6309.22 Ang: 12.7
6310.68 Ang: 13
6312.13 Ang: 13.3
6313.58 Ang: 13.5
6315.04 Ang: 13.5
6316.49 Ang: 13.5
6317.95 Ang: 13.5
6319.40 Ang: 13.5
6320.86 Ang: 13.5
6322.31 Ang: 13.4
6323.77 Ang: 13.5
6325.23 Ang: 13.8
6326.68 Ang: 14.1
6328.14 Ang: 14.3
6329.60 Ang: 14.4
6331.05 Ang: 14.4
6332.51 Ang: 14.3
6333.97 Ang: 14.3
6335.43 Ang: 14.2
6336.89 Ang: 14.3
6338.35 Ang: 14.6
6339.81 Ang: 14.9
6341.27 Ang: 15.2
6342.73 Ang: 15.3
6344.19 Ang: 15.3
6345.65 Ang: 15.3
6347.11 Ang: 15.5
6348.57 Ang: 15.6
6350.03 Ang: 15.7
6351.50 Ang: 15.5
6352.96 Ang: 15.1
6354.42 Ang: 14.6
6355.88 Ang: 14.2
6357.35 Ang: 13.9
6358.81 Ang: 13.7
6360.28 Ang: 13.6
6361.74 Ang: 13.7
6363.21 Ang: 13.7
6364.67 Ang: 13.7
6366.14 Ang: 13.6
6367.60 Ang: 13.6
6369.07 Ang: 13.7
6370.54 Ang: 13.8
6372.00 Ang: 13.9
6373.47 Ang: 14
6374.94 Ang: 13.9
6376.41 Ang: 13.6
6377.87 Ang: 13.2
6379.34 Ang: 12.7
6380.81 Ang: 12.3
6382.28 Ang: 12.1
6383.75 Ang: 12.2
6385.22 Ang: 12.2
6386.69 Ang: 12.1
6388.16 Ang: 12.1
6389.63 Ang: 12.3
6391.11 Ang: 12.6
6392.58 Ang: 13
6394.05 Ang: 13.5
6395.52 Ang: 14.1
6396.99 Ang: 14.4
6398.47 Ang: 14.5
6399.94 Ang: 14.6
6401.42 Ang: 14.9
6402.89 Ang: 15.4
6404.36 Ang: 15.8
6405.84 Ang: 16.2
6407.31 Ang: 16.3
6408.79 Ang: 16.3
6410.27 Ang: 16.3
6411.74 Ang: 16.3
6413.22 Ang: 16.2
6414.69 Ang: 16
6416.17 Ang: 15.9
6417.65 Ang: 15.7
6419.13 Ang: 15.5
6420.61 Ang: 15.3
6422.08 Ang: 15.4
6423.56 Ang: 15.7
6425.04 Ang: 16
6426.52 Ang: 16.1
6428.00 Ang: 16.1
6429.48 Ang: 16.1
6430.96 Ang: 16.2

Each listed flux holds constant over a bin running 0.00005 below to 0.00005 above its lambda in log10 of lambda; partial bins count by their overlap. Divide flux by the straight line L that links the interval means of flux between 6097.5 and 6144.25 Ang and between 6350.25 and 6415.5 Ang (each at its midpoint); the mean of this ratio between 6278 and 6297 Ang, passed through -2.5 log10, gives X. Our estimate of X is 0.25 mag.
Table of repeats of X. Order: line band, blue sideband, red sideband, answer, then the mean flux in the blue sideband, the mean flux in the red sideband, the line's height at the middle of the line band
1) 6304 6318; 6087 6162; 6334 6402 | 0.07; 13.4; 13.9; 13.8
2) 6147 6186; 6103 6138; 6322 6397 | 0.32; 13.6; 13.9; 13.6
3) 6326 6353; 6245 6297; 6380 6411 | -0.21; 10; 14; 12.2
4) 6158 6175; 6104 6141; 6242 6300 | 0.37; 13.7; 10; 12.6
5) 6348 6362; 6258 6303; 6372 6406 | -0.16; 10.7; 13.5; 12.6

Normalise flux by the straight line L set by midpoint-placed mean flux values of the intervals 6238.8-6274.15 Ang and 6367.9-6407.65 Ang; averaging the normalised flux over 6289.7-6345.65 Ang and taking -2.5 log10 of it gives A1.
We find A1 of -0.19 mag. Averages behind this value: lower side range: 9.08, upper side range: 13.7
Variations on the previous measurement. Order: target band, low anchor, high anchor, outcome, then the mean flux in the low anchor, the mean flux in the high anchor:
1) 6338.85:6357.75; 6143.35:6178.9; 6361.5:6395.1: -0.181 mag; 10.8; 13.1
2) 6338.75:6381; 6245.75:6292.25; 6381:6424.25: -0.098 mag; 9.9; 14.6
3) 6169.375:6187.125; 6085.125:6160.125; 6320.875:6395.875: 0.389 mag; 13.5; 13.9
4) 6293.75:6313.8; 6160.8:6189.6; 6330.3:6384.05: 0.023 mag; 9.09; 14.2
